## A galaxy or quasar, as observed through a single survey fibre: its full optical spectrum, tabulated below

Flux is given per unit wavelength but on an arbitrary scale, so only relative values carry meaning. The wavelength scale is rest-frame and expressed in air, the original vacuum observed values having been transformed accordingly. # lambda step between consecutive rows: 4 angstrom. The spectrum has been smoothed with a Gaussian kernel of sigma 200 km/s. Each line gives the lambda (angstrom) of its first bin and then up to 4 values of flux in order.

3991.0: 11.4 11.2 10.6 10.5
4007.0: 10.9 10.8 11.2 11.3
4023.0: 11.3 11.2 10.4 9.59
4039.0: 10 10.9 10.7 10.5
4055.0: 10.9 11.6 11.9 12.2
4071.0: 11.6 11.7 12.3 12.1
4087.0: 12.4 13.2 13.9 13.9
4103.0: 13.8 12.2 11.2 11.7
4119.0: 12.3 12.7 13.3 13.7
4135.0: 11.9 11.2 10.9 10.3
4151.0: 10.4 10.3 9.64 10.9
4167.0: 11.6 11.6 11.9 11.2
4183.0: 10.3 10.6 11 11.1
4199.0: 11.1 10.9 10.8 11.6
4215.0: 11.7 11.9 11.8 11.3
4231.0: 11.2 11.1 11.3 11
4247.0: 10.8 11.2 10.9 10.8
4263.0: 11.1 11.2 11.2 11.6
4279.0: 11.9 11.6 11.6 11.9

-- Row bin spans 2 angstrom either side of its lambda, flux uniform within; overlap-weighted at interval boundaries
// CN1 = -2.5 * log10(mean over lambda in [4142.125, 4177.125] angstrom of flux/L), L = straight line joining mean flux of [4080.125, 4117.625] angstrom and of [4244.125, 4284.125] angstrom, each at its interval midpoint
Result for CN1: 0.12 mag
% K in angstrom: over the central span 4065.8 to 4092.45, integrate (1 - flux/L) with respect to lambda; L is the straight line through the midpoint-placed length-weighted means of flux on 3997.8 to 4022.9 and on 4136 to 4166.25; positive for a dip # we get -3.52 angstrom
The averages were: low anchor 10.9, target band 12.2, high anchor 10.6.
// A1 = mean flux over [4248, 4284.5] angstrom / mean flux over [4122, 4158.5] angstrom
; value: 0.98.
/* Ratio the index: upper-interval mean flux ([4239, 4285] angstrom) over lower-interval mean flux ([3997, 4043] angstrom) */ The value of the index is 1.05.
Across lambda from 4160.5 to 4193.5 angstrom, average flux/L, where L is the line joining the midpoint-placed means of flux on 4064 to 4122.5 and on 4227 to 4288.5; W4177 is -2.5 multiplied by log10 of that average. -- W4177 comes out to 0.068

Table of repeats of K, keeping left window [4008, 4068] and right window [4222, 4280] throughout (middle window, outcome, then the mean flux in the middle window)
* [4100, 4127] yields -3.5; 12.4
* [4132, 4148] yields -0.3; 11.3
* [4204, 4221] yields -0.5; 11.5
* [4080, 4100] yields -3.7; 13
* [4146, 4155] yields 0.6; 10.3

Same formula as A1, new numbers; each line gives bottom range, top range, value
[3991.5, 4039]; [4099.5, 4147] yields 1.13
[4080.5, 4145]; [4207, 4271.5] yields 0.90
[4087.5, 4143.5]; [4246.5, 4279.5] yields 0.89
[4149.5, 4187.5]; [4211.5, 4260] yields 1.04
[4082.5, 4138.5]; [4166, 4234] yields 0.89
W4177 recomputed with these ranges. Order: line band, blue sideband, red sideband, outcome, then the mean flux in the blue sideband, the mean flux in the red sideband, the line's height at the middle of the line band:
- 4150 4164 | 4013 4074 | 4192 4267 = 0.088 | 11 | 11.2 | 11.1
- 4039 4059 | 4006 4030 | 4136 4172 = 0.026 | 11.1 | 10.8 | 11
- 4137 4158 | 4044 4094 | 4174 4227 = 0.086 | 11.8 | 11.2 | 11.4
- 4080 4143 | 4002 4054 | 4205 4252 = -0.149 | 10.7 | 11.3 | 11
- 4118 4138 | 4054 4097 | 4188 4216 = -0.086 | 12.2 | 11.1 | 11.8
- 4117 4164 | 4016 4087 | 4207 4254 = -0.019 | 11.2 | 11.3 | 11.3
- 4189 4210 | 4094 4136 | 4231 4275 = 0.070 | 12.8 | 11.1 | 11.7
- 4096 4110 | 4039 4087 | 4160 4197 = -0.164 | 11.5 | 11.1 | 11.3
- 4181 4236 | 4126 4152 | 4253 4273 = 0.013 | 11.7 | 11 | 11.3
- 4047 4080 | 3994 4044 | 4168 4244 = -0.063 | 10.7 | 11.2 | 10.9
